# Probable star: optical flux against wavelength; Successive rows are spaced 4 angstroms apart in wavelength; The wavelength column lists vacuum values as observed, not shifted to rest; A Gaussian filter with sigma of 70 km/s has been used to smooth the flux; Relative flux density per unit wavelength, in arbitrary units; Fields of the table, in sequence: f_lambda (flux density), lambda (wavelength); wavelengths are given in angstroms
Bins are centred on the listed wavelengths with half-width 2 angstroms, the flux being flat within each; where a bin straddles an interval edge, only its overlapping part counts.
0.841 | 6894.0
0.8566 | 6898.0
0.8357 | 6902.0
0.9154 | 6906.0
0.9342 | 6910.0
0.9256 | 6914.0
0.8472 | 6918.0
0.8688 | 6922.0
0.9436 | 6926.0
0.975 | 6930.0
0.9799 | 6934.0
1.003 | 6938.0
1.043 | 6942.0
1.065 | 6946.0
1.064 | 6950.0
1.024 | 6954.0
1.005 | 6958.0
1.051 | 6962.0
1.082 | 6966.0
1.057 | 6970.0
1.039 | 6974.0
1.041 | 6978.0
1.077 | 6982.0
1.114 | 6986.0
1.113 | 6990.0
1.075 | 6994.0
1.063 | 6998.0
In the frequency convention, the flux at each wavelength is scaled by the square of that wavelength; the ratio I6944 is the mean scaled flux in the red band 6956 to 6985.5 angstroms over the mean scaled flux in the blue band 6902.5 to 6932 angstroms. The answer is 1.17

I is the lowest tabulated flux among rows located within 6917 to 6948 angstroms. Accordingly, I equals 0.8472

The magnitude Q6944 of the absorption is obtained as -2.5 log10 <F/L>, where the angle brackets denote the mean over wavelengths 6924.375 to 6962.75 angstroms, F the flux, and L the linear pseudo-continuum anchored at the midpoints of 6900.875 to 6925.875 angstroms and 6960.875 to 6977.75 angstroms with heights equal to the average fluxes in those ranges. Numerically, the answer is -0.037 mag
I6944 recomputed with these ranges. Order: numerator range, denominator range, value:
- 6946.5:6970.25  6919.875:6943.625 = 1.09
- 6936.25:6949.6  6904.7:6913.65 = 1.14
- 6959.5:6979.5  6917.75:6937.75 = 1.14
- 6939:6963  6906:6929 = 1.16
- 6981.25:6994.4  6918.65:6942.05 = 1.17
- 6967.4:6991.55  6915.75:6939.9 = 1.16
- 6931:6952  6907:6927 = 1.15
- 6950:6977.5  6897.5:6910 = 1.21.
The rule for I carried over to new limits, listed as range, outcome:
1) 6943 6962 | 1.005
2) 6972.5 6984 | 1.039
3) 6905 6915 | 0.9154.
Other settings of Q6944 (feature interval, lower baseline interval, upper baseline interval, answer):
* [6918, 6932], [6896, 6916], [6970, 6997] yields 0.024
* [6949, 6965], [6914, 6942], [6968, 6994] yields -0.024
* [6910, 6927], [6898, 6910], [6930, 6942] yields 0.042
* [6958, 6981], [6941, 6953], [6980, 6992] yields 0.032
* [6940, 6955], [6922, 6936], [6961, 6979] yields -0.055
